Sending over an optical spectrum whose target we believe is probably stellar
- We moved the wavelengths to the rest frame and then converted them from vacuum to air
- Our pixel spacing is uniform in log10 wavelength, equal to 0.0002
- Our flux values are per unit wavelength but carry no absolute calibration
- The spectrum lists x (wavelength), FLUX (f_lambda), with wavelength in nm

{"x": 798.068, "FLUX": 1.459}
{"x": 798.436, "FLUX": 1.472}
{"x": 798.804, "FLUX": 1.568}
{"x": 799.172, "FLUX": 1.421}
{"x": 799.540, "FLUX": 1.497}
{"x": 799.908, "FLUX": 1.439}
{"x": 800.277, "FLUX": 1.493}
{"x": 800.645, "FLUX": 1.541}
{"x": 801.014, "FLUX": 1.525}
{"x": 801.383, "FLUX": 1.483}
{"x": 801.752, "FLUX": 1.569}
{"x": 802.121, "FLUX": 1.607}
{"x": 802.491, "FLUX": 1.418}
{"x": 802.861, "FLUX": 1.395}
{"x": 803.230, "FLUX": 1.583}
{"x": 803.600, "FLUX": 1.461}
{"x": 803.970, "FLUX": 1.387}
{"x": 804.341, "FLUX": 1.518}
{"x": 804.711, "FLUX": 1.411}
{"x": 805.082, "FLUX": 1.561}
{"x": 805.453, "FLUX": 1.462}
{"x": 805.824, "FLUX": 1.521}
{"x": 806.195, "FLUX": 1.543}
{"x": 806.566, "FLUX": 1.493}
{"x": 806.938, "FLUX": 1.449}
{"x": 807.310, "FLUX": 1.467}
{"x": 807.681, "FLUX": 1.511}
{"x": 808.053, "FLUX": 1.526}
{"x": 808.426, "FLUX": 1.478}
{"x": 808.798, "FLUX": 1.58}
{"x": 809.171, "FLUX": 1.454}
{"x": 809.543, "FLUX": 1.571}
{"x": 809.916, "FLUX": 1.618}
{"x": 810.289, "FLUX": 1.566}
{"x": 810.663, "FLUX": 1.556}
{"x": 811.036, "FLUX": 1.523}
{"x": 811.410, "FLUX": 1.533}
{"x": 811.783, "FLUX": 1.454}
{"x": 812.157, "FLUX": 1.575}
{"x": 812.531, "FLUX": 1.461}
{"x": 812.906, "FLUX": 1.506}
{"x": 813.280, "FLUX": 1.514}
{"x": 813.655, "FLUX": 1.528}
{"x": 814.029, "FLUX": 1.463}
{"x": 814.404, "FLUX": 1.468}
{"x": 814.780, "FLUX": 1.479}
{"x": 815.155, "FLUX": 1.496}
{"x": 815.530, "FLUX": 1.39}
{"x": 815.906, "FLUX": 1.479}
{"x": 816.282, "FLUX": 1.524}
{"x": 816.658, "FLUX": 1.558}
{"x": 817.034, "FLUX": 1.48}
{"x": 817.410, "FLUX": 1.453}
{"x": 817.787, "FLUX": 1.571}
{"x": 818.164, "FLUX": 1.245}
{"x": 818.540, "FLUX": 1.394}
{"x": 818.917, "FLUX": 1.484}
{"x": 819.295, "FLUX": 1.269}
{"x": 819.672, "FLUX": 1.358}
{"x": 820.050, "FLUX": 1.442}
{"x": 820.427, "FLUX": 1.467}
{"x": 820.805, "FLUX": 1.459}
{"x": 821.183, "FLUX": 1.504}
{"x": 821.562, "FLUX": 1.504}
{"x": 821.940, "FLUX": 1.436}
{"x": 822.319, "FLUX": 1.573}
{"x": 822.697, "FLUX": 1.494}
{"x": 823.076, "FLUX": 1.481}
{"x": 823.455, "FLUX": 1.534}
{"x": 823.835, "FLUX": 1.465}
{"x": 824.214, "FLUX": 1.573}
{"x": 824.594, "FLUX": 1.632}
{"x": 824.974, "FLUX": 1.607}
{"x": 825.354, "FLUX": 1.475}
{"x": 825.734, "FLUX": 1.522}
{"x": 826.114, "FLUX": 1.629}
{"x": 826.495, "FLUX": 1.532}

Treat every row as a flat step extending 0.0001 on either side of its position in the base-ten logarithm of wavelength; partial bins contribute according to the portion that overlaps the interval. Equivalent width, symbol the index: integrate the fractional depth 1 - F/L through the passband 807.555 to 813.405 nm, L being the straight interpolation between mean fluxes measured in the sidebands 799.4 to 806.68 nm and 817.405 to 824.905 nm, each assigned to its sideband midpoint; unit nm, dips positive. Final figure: -0.166 nm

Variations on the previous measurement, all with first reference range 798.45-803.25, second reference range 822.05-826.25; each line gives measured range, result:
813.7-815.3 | 0.05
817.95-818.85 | 0.11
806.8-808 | 0.02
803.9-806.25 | 0.03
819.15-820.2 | 0.12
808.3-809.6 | 0.00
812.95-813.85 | 0.00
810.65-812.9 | 0.01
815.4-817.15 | 0.04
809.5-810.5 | -0.05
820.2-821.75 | 0.05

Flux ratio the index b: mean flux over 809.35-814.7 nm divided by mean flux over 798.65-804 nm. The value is 1.02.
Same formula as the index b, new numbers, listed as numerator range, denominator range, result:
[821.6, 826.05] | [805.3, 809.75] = 1.02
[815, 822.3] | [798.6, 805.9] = 0.97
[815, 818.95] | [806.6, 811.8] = 0.96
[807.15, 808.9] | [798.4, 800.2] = 1.02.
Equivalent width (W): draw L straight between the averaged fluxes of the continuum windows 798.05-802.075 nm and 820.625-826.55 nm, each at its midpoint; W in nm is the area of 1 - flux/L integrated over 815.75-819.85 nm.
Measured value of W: 0.22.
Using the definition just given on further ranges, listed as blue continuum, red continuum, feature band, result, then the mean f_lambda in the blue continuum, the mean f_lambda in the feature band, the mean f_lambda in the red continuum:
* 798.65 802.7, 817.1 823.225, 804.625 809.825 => -0.07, 1.5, 1.51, 1.45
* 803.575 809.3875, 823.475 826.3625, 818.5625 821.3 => 0.21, 1.49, 1.42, 1.56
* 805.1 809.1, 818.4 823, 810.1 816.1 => -0.08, 1.5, 1.5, 1.45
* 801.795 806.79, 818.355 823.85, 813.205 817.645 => -0.05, 1.49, 1.49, 1.46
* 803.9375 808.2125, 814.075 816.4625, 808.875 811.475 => -0.12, 1.49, 1.55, 1.47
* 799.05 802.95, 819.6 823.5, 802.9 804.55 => 0.01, 1.49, 1.48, 1.48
